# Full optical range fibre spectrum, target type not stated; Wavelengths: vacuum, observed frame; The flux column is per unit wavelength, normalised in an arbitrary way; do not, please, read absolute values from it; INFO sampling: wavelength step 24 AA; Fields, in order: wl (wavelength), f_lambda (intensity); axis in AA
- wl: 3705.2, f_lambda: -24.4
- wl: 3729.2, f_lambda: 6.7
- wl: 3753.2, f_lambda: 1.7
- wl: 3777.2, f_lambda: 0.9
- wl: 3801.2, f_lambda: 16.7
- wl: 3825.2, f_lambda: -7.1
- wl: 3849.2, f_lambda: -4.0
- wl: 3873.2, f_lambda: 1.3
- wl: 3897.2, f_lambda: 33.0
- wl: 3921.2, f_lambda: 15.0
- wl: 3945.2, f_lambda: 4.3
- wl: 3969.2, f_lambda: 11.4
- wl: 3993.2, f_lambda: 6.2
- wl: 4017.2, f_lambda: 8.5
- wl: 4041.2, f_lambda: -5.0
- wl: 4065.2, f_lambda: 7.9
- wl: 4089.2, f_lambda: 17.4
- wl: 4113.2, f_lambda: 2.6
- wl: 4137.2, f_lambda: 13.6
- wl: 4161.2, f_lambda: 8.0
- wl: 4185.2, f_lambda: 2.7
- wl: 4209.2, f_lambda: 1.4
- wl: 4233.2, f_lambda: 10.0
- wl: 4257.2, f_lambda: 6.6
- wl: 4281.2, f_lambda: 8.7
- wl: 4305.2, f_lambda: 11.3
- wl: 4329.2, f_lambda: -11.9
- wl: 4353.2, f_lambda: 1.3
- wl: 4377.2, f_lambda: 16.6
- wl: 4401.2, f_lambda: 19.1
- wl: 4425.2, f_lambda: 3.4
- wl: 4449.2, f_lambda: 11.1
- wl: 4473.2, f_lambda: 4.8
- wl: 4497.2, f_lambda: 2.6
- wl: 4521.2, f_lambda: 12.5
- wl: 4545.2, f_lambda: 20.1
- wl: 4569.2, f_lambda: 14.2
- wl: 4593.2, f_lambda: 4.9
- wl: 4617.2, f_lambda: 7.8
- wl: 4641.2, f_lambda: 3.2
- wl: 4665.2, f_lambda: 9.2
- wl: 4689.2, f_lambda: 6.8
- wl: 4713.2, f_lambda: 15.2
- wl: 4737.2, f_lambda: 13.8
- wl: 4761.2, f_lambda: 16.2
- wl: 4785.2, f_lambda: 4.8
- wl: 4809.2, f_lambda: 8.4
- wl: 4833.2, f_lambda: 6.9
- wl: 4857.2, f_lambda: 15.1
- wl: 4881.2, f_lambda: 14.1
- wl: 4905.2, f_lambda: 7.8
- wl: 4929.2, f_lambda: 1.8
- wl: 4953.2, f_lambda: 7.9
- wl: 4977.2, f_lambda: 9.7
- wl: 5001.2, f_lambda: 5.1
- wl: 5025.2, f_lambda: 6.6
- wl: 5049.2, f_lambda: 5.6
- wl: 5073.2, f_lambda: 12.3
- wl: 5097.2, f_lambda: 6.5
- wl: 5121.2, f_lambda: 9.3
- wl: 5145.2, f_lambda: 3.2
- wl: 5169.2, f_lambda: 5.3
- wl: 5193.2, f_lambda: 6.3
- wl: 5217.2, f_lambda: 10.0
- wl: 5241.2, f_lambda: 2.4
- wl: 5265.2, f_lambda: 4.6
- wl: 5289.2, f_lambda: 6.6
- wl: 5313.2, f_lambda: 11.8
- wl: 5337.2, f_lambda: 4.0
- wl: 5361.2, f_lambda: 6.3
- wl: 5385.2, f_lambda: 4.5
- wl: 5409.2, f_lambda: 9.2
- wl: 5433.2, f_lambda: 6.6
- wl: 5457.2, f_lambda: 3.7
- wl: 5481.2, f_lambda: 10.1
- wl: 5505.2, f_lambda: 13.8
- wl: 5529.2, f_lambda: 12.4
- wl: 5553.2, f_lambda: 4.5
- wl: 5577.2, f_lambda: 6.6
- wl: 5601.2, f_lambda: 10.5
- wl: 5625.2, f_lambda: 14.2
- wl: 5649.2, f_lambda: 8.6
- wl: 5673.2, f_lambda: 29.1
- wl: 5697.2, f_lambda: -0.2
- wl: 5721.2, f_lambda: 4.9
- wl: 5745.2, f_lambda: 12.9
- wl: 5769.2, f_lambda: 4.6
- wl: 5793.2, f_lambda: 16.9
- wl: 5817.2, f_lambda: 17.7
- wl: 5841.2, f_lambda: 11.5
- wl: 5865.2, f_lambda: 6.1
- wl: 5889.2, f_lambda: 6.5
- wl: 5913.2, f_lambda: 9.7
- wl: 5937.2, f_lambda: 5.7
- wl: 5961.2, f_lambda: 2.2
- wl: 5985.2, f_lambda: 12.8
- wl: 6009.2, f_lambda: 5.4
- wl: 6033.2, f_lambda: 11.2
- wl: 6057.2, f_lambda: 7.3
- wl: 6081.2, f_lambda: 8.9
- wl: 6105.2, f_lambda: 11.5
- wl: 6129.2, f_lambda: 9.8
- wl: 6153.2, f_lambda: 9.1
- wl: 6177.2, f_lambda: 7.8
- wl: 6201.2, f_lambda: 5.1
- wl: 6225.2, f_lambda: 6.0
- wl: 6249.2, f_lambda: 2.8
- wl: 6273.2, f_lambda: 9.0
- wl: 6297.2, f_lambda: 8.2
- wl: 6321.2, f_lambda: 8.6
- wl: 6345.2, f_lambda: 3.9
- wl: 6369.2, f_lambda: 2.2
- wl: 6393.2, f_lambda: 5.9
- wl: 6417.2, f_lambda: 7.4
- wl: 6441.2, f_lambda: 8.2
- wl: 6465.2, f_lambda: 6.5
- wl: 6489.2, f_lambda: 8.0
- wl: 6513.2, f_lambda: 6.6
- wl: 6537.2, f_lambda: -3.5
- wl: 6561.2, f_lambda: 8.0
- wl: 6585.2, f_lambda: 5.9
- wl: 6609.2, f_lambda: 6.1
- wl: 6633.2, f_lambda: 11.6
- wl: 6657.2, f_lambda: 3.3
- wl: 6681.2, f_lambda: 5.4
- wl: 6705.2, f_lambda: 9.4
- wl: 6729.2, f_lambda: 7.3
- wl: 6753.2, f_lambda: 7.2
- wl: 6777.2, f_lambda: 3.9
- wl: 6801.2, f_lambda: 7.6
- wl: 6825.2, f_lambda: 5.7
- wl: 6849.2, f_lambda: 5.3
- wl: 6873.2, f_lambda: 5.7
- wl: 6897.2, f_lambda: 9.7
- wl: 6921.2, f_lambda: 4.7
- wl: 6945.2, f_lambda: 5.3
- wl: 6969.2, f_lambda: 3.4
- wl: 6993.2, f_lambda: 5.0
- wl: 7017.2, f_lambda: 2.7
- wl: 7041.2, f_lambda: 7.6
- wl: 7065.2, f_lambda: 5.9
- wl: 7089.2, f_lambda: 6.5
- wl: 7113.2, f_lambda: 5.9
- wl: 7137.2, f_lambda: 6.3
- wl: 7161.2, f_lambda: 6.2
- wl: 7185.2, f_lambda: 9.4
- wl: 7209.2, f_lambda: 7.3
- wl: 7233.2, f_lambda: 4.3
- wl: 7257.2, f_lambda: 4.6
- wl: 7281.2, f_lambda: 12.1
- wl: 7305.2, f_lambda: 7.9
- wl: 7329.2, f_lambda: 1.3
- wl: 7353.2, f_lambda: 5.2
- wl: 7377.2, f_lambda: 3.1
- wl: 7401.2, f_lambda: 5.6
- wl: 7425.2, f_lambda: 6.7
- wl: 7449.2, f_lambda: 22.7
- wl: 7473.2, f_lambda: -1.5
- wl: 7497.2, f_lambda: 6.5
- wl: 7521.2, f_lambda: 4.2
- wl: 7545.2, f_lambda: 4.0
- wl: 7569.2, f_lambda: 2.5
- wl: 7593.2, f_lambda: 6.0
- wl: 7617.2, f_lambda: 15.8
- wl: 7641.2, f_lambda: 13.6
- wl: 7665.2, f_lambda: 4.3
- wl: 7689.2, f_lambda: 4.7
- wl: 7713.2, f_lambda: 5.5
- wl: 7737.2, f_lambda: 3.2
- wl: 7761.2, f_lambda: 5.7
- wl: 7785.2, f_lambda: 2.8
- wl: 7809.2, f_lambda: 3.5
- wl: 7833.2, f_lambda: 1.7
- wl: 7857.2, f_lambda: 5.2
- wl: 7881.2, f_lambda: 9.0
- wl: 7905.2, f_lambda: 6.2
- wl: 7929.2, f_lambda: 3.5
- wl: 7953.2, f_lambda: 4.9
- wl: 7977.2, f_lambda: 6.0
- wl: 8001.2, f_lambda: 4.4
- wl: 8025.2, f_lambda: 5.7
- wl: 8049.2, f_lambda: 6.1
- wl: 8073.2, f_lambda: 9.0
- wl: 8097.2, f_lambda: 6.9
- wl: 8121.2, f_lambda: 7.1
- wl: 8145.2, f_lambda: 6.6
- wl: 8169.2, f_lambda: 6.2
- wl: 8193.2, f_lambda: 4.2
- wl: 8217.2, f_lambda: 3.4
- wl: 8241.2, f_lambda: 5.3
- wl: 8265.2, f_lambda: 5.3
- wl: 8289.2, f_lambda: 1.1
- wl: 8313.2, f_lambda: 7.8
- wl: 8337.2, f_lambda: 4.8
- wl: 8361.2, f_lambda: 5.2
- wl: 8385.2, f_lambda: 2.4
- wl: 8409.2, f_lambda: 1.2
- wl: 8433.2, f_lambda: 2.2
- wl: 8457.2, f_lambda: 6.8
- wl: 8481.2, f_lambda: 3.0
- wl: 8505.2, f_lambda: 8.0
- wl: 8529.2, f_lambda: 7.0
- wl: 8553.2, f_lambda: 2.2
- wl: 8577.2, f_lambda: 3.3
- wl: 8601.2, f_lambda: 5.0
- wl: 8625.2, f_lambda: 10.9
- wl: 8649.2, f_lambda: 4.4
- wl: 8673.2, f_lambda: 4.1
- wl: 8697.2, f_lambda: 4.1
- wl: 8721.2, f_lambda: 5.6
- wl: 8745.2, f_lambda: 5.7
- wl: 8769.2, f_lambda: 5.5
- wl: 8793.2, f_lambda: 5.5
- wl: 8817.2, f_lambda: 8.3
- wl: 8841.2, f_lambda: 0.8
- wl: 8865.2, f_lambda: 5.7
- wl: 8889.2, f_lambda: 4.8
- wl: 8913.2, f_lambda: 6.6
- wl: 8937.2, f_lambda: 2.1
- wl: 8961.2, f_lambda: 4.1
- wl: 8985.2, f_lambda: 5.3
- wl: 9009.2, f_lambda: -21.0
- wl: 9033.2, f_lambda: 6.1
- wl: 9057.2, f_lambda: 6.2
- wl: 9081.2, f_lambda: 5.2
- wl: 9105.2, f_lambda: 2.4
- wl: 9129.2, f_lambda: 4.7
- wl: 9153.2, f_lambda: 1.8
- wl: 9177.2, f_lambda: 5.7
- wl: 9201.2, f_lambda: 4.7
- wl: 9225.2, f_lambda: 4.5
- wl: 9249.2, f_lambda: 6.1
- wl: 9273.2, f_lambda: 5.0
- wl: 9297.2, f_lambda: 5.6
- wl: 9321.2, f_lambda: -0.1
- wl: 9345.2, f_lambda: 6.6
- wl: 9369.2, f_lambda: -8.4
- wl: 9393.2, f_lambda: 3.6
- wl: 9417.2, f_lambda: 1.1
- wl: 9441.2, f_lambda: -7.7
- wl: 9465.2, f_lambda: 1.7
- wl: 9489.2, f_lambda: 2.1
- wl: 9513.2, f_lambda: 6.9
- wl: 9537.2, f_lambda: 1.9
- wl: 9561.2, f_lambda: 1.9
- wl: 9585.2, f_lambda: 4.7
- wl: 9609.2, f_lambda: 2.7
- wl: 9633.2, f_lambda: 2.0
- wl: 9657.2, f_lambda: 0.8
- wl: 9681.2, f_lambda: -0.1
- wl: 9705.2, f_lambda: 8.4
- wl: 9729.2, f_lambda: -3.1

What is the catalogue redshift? 0.134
